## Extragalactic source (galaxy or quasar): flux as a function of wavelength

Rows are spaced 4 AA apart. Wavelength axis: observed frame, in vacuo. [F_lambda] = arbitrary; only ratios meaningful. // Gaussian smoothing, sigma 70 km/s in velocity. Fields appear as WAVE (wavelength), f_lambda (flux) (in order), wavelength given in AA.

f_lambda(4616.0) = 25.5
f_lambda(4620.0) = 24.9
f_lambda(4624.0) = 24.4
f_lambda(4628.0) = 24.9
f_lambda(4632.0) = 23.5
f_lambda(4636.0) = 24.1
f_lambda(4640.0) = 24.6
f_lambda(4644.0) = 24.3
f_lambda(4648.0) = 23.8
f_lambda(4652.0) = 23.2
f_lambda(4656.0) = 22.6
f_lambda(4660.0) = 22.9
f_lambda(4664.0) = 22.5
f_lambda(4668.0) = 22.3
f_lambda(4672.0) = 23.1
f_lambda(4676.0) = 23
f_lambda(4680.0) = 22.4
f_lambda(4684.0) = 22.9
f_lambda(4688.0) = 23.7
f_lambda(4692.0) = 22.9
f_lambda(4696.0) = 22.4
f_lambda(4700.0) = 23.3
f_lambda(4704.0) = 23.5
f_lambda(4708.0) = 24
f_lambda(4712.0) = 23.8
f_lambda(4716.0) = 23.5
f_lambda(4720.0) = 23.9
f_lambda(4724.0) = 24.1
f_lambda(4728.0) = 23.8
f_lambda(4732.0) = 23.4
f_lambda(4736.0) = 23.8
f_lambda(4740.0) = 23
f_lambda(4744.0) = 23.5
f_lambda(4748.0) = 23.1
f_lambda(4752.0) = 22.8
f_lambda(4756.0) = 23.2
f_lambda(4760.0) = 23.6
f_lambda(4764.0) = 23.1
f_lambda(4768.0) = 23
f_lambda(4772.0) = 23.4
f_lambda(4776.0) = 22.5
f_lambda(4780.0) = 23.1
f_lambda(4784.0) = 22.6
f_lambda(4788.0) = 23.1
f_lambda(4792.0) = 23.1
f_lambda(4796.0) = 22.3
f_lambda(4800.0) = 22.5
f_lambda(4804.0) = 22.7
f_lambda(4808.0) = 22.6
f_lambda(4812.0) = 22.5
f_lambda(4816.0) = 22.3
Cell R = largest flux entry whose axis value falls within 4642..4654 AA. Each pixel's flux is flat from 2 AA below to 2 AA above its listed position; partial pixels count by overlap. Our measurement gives 24.3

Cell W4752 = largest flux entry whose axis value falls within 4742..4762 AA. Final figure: 23.6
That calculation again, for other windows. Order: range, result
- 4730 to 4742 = 23.8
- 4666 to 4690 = 23.7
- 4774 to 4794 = 23.1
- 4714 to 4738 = 24.1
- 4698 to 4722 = 24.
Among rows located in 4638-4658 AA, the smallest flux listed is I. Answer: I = 22.6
